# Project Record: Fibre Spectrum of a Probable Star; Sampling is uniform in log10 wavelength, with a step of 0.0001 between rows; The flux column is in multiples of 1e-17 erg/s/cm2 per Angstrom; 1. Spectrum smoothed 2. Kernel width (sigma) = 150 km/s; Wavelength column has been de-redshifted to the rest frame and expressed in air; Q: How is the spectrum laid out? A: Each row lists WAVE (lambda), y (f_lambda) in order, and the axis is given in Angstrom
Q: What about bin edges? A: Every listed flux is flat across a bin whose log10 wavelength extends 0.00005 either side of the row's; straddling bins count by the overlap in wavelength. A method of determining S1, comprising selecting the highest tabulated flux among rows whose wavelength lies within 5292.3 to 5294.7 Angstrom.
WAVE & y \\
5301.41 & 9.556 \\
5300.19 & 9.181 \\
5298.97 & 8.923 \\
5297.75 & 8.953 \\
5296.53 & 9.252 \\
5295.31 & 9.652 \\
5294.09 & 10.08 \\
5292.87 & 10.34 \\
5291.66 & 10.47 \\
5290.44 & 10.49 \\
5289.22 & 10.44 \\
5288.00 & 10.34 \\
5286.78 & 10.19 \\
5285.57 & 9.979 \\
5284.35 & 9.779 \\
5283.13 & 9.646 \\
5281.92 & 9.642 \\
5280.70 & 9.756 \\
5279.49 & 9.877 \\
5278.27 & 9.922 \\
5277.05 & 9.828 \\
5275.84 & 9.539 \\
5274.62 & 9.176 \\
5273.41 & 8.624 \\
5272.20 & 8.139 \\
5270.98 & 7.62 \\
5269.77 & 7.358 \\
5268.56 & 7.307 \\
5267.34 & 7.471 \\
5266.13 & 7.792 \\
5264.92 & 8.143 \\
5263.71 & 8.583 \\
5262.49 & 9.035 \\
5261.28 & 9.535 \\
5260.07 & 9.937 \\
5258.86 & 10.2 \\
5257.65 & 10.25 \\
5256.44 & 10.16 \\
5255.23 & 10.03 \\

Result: 10.34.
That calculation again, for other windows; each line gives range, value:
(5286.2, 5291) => 10.49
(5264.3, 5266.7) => 8.143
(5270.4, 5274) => 8.624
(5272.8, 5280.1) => 9.922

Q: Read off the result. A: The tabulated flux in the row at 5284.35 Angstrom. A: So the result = 9.779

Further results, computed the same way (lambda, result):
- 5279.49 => 9.877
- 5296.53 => 9.252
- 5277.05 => 9.828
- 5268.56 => 7.307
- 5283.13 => 9.646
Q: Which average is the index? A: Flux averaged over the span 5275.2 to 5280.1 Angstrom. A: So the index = 9.78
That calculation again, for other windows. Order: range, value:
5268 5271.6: 7.43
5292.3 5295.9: 10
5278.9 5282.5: 9.76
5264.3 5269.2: 7.68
